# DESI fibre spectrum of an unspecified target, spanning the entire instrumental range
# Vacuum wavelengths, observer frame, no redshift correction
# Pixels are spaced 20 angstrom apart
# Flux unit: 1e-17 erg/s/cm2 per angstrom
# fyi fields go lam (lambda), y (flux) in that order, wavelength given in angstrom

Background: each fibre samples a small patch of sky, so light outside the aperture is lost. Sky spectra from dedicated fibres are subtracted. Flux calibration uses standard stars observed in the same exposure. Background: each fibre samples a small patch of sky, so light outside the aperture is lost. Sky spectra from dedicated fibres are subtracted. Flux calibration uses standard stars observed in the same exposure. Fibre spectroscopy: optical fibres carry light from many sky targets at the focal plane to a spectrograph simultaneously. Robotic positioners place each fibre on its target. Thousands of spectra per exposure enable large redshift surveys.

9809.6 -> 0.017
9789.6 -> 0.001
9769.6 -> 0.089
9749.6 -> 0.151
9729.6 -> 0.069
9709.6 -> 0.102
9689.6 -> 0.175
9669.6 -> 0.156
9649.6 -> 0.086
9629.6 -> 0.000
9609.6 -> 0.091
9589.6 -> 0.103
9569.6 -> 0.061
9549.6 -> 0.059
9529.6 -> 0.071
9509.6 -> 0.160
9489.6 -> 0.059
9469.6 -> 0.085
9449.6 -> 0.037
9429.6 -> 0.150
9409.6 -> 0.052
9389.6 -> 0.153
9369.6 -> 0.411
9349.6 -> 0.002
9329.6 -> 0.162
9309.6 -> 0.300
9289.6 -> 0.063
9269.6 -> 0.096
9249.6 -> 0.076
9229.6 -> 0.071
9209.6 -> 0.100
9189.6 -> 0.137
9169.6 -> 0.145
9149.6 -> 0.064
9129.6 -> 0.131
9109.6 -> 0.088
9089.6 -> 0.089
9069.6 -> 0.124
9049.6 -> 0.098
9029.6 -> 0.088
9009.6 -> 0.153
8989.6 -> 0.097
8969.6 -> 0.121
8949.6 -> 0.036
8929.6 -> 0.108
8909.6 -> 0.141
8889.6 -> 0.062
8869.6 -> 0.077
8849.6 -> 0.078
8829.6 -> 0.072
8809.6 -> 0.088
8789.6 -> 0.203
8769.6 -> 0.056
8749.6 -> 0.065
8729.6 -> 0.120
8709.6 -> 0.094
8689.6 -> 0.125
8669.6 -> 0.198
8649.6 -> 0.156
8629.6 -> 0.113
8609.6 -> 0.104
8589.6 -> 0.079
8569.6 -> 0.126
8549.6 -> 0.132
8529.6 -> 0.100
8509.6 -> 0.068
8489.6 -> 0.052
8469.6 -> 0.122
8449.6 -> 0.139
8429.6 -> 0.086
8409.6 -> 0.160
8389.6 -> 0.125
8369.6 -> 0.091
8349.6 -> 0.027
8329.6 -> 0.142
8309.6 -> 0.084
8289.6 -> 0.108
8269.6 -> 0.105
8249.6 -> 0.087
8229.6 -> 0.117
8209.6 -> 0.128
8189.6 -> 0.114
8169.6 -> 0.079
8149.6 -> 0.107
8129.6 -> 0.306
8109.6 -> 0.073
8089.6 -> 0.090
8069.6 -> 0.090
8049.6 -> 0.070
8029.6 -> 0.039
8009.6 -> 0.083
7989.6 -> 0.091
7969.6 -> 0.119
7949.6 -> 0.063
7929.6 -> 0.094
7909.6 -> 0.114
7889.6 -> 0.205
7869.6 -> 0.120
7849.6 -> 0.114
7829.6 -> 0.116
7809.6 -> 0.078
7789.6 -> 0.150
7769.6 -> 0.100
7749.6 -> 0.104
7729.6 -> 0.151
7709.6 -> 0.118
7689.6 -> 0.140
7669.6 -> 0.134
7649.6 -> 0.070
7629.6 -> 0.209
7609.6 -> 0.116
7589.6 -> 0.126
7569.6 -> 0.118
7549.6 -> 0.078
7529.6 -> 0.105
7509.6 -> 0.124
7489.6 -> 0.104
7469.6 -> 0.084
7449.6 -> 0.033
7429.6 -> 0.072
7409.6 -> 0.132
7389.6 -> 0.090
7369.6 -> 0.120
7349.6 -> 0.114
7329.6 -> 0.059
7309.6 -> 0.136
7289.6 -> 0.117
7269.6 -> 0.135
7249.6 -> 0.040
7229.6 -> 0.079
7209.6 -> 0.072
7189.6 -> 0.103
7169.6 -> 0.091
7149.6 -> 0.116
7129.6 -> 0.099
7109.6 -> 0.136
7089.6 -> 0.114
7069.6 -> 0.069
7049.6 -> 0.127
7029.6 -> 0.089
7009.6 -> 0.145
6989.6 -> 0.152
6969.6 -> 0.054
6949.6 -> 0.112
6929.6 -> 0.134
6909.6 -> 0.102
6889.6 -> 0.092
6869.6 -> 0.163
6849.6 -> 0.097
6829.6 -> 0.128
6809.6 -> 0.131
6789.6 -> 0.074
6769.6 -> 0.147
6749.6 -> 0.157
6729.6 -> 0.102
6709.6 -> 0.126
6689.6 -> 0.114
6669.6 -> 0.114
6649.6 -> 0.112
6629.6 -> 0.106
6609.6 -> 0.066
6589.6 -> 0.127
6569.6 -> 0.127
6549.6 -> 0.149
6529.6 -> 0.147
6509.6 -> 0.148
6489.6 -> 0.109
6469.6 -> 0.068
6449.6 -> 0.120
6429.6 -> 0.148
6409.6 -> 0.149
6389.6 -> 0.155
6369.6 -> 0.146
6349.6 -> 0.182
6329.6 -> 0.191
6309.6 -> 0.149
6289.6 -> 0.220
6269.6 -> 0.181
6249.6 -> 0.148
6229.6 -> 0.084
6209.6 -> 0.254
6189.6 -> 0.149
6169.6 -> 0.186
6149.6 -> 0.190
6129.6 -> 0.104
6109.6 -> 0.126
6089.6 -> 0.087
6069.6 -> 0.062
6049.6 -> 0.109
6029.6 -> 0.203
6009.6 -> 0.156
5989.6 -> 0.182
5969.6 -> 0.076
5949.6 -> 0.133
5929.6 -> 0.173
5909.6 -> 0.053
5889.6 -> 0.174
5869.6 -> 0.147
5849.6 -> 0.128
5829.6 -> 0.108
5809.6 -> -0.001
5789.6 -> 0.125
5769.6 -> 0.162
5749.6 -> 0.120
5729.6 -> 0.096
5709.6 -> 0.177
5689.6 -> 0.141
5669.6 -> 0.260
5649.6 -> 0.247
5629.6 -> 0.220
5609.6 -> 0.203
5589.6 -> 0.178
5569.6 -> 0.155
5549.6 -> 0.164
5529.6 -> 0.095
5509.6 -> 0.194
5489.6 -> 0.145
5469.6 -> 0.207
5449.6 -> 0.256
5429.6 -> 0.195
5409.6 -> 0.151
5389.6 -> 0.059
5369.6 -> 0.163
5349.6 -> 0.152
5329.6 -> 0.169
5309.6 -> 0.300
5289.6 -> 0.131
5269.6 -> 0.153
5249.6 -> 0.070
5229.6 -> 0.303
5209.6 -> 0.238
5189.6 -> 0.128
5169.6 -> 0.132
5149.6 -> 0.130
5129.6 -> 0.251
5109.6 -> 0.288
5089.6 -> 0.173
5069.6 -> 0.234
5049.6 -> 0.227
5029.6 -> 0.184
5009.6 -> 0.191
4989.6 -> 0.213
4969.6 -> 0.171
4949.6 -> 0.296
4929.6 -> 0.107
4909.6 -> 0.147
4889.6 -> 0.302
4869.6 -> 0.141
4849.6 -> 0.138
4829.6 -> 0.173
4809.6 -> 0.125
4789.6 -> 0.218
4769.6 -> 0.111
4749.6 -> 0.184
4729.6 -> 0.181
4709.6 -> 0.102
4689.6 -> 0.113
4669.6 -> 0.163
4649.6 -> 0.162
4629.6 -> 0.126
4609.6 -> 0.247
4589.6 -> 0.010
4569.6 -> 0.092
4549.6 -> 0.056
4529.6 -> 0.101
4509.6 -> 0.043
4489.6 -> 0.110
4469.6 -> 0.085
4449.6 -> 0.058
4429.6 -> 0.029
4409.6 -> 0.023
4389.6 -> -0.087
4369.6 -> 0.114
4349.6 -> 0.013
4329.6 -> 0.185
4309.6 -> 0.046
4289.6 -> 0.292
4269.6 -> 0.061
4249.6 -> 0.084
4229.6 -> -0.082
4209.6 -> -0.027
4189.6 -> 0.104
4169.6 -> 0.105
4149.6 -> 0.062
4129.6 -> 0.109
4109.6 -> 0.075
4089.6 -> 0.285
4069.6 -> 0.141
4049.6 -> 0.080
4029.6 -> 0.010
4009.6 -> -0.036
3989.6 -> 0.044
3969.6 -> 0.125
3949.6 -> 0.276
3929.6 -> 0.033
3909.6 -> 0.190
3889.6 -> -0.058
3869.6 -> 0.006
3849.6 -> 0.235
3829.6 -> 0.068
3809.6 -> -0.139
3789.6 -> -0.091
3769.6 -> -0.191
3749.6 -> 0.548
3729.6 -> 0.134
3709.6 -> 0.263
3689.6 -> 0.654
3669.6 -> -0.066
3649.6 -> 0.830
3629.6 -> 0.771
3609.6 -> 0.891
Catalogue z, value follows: 0.24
